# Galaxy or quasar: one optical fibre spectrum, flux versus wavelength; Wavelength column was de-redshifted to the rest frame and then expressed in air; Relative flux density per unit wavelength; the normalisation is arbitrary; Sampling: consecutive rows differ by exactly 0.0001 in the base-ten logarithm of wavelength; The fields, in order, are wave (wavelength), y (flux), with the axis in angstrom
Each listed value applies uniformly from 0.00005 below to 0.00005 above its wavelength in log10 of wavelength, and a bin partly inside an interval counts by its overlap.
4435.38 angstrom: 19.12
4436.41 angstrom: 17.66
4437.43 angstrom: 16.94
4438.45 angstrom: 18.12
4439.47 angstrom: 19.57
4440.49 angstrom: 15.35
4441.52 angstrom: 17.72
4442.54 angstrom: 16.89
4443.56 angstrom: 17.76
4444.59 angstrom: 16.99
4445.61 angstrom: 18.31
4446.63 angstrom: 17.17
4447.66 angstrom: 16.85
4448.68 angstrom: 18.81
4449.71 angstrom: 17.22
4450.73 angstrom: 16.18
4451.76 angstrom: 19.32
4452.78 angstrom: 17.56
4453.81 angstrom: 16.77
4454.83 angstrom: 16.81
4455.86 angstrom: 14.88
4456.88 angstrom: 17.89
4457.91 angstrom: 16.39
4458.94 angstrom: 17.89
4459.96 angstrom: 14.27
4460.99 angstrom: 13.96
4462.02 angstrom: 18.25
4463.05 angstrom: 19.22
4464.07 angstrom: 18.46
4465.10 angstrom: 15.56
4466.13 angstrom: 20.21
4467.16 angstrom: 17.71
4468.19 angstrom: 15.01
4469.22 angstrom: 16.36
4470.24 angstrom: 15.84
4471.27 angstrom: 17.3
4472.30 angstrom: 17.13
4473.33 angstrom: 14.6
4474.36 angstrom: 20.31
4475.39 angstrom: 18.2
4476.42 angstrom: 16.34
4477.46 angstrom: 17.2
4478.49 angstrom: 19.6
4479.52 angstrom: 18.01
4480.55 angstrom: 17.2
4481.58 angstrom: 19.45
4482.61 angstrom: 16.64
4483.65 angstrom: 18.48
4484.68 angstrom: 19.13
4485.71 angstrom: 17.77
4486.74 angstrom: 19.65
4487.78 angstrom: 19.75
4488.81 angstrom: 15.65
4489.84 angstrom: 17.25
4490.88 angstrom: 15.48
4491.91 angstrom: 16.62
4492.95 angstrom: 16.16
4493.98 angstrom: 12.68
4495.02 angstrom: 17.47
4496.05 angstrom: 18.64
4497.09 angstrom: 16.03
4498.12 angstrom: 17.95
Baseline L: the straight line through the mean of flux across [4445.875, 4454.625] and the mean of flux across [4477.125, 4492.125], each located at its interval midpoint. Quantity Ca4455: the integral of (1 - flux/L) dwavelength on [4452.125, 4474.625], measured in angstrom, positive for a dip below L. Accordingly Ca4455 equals 0.95 angstrom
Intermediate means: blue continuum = 17.5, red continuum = 17.9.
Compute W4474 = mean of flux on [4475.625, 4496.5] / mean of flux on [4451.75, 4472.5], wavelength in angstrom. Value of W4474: 1.03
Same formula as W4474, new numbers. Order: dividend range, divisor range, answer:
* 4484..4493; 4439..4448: 1.01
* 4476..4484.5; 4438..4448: 1.03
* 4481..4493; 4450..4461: 1.06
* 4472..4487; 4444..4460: 1.05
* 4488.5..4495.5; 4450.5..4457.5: 0.93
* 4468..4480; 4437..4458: 0.99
